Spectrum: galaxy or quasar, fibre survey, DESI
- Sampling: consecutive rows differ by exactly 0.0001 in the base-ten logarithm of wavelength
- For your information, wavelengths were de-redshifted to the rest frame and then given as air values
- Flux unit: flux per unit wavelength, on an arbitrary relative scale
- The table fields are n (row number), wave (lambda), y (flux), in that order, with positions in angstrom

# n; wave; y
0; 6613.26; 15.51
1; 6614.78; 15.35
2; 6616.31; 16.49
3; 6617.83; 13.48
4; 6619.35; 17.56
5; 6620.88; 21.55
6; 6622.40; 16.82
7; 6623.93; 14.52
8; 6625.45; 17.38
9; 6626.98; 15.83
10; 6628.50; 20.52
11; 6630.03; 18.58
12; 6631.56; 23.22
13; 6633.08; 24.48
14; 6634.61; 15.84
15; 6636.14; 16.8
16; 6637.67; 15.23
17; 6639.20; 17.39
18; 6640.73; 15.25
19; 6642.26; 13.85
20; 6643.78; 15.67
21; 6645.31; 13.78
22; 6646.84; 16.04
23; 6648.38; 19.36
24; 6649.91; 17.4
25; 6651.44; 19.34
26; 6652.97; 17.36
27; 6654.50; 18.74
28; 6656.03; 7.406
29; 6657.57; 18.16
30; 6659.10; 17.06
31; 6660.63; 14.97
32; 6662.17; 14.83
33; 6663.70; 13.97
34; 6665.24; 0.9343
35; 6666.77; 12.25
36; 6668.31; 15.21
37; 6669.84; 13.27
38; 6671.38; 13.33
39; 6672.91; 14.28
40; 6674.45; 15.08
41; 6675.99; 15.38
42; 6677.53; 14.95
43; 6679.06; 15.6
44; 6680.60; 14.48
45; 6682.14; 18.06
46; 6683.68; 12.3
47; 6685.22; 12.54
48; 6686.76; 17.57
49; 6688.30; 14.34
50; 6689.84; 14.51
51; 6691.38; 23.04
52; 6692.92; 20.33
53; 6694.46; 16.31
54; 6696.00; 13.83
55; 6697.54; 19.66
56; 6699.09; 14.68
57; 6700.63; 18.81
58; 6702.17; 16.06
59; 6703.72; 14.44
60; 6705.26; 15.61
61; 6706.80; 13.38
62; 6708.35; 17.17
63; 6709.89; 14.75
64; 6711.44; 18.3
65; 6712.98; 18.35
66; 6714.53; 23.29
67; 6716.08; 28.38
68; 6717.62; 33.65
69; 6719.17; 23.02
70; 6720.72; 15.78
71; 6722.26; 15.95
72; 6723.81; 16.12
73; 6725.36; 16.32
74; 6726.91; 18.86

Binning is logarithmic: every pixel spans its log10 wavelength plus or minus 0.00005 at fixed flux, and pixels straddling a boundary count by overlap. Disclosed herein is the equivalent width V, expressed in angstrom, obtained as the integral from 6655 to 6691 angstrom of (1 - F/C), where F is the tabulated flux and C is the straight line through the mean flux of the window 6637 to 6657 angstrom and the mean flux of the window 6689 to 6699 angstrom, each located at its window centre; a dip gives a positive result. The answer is 6.1 angstrom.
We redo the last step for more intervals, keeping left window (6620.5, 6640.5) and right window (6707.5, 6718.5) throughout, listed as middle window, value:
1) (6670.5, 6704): 7.9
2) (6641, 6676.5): 8.7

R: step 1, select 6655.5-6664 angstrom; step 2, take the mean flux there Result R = 14.6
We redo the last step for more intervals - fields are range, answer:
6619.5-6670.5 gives 16.2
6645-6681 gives 14.7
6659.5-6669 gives 12.2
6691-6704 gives 17.4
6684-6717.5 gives 17.6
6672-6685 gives 14.9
